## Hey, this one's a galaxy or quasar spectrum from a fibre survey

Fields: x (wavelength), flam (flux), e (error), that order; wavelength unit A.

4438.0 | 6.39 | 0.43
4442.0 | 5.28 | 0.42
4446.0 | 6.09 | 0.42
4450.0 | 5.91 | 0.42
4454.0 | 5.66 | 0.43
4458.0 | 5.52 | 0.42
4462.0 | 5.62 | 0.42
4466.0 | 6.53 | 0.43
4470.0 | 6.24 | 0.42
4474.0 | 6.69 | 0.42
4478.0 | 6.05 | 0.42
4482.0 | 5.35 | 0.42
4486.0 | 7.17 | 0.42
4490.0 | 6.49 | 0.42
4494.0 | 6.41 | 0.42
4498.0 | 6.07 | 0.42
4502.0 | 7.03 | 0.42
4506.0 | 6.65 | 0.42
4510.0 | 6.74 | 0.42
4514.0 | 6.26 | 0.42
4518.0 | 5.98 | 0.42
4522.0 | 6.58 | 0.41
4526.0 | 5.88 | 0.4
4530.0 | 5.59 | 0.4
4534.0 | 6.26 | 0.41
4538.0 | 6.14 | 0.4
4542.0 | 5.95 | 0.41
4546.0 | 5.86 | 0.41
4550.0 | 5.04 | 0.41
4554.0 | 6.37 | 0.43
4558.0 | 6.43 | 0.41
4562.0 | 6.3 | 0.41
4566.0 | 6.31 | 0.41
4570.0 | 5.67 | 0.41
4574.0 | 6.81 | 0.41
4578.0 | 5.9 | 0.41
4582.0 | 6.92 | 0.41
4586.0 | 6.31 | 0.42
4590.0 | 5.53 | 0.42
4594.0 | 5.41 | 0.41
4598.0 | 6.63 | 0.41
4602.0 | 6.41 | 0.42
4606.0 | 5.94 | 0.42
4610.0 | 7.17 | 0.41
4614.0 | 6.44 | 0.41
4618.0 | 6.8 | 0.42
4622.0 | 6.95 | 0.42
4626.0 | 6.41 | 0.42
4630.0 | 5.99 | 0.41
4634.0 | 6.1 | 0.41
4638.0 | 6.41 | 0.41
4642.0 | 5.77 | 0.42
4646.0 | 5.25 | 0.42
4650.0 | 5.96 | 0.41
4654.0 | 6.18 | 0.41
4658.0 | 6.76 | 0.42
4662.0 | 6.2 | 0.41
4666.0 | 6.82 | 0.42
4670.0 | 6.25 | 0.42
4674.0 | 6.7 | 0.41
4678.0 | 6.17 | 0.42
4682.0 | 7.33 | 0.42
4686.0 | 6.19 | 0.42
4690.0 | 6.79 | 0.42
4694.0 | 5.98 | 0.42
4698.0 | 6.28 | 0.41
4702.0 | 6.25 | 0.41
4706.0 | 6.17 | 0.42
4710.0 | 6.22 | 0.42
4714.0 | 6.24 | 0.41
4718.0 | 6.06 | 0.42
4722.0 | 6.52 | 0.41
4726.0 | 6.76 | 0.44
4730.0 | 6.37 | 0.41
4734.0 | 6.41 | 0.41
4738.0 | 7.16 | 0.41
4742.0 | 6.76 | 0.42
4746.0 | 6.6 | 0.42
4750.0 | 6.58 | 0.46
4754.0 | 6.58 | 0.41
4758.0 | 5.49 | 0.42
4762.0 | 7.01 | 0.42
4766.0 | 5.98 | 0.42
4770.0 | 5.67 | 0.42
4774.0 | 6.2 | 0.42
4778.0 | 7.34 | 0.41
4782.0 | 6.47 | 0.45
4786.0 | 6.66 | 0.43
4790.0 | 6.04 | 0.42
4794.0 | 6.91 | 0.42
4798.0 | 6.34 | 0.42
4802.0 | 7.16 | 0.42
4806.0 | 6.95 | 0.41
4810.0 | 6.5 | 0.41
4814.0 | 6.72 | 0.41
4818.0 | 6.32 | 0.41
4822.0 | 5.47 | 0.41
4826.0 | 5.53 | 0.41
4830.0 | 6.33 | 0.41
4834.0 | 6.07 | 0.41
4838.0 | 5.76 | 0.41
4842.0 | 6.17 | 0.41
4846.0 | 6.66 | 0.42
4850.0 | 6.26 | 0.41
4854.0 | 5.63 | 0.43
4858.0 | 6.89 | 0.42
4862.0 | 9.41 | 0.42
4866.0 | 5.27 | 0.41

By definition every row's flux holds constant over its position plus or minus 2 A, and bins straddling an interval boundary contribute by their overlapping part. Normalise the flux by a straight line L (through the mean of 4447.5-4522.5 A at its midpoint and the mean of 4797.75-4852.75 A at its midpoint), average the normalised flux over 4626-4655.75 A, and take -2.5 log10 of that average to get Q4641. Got 0.05 mag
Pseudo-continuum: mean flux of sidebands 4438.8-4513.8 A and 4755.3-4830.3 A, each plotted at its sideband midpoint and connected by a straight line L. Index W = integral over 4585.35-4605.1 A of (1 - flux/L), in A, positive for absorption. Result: 0.7 A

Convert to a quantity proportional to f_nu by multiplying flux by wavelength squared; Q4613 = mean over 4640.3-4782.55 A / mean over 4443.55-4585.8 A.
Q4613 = 1.12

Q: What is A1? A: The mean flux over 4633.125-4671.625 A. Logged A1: 6.17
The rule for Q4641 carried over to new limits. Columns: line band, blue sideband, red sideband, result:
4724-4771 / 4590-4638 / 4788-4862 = -0.014 mag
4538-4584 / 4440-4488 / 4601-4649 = 0.007 mag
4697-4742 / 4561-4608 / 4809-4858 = -0.046 mag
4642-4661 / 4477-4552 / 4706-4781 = 0.056 mag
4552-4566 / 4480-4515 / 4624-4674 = 0.000 mag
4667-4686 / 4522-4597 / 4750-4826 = -0.057 mag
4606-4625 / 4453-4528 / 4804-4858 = -0.080 mag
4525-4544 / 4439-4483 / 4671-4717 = 0.018 mag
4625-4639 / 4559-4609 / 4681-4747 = 0.017 mag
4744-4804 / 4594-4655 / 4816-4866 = -0.027 mag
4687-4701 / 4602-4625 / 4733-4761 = 0.040 mag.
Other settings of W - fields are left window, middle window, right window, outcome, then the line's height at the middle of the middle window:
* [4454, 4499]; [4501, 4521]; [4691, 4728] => -1.03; 6.19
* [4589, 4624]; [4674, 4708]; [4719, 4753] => 0.67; 6.54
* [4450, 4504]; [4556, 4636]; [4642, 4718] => -0.79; 6.26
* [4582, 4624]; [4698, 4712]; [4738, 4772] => 0.35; 6.38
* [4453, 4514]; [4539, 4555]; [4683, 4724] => 1.28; 6.29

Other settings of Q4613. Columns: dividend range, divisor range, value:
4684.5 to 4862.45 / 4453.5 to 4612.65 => 1.15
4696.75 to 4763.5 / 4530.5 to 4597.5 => 1.14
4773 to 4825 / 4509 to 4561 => 1.20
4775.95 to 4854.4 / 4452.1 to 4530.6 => 1.17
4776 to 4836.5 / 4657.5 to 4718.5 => 1.06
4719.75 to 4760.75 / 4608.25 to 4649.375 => 1.09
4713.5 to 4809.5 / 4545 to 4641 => 1.12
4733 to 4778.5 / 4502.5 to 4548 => 1.15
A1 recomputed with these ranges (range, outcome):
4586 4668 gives 6.26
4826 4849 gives 6.14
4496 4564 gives 6.18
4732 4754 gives 6.69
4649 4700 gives 6.44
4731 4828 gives 6.45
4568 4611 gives 6.22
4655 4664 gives 6.45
